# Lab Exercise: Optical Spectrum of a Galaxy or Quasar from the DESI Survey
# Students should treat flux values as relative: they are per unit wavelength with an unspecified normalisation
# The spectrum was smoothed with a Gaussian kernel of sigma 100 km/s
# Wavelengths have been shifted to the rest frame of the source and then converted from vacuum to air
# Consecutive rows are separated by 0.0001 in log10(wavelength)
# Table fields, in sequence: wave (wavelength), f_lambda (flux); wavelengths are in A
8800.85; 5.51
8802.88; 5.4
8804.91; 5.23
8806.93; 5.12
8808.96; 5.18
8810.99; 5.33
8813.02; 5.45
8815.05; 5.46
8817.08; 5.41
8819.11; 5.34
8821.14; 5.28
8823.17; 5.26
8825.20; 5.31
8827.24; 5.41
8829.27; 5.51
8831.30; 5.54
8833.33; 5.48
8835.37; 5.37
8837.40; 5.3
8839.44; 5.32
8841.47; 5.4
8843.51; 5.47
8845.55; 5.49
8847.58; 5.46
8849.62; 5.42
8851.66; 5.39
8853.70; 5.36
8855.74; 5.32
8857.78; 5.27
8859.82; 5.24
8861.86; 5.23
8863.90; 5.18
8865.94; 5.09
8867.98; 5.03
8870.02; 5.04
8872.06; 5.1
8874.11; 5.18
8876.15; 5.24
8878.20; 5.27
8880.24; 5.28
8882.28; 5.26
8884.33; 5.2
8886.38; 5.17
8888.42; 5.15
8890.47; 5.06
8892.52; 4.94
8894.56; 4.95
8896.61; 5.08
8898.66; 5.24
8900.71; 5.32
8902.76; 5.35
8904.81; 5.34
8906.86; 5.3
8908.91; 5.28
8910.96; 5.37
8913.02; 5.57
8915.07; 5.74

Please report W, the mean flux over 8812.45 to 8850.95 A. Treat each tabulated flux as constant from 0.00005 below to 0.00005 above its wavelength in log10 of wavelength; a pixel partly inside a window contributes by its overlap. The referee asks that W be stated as 5.4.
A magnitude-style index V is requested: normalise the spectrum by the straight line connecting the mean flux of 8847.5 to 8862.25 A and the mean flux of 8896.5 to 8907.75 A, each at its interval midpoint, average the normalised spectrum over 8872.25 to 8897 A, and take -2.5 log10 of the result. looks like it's 0.03 mag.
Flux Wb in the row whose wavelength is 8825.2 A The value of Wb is 5.31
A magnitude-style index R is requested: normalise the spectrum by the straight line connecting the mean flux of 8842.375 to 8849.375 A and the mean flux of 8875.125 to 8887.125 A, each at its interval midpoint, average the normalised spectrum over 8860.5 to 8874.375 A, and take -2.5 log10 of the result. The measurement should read 0.04 mag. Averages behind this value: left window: 5.46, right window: 5.24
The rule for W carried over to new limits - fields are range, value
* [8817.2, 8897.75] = 5.27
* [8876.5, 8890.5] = 5.21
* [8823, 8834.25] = 5.43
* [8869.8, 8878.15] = 5.16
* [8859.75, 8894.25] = 5.15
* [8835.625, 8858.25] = 5.38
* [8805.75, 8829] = 5.33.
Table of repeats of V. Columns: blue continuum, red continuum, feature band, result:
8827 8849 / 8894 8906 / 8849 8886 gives 0.02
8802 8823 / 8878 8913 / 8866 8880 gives 0.02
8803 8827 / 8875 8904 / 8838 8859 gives -0.03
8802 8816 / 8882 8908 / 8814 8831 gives -0.02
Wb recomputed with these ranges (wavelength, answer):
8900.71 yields 5.32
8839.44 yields 5.32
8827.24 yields 5.41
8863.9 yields 5.18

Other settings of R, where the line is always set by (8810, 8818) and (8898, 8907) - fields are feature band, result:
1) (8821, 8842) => 0.00 mag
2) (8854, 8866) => 0.02 mag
